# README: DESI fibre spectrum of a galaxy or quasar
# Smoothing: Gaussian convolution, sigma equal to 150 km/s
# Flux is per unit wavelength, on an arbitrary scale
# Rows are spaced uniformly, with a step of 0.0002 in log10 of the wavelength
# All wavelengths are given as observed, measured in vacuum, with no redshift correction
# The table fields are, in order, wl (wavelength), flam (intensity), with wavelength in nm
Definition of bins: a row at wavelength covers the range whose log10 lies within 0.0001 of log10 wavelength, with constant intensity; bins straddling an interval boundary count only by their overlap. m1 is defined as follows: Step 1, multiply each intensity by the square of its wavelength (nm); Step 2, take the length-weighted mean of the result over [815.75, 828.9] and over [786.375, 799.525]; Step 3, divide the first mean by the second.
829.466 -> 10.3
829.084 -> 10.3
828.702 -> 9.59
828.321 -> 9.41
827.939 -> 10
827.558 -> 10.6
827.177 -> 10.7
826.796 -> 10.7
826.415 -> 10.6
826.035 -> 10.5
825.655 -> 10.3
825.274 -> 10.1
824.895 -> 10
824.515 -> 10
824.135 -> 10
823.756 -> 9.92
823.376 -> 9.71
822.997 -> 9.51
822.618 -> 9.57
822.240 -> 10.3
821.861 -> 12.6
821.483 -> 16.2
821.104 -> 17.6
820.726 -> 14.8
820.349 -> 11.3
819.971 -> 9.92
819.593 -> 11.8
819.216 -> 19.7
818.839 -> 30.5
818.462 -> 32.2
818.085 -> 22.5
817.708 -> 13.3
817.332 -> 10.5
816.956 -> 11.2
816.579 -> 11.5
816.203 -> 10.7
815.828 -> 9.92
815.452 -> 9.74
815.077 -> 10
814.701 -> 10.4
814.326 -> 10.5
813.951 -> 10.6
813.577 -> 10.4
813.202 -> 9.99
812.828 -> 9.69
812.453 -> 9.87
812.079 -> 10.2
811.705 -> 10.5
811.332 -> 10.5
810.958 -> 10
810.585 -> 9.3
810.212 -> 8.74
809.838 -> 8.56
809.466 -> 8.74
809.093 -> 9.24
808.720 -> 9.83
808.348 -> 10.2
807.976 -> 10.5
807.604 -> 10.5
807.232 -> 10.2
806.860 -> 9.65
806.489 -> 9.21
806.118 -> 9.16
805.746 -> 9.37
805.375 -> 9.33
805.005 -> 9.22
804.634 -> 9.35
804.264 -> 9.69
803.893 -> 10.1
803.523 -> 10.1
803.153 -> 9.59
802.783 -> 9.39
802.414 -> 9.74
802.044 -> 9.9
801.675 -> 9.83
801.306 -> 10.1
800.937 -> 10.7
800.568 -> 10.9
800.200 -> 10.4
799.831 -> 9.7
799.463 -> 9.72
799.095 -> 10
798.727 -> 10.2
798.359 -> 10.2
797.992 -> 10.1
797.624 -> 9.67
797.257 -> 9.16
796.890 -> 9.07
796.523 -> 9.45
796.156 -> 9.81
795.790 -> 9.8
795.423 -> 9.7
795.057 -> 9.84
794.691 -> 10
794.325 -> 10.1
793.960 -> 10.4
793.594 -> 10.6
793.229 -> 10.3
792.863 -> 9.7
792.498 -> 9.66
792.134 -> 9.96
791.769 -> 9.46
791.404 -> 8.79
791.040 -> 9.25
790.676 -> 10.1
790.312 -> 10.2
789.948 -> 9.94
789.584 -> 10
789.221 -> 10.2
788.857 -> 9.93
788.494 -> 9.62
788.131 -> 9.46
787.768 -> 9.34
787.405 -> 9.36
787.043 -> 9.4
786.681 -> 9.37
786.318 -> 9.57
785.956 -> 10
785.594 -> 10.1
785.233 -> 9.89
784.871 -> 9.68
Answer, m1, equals 1.41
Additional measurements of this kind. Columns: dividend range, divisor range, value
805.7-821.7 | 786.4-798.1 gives 1.32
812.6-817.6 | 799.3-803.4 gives 1.08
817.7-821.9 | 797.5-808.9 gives 1.90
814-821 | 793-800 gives 1.54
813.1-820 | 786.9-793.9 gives 1.55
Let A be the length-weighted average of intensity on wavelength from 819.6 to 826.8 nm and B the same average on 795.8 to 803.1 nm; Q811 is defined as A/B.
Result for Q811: 1.14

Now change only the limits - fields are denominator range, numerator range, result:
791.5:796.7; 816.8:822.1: 1.69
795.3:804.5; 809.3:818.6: 1.16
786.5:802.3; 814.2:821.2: 1.49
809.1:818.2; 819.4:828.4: 1.05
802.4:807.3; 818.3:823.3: 1.63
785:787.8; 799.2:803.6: 1.04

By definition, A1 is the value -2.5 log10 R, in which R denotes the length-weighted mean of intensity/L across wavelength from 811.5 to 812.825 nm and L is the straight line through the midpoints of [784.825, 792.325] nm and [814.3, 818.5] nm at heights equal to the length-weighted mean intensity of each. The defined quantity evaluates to 0.23 mag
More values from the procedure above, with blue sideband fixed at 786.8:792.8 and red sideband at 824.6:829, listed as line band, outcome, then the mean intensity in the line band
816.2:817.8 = -0.14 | 11.4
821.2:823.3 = -0.16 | 11.8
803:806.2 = 0.04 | 9.56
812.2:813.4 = 0.02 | 9.87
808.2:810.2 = 0.08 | 9.24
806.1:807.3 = 0.04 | 9.55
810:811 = 0.08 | 9.23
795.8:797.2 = 0.03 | 9.46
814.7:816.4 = -0.01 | 10.1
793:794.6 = -0.06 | 10.3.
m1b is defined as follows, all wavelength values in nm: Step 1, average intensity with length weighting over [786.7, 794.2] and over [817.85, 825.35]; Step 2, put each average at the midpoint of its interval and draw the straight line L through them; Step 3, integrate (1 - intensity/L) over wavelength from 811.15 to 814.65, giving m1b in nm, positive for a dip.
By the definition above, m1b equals 0.77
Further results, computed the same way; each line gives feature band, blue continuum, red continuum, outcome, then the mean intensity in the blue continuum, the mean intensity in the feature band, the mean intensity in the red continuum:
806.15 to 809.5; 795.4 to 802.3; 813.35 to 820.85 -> 0.601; 9.92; 9.8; 14.1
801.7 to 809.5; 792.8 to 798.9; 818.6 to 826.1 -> 0.920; 9.89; 9.69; 12.9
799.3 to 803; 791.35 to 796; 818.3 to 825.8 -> 0.296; 9.9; 10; 13.7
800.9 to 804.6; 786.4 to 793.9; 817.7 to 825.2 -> 0.571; 9.74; 9.86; 14.5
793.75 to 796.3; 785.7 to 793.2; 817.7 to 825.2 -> 0.136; 9.68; 9.96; 14.5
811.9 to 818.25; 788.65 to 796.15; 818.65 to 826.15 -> 0.454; 9.89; 11.2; 12.7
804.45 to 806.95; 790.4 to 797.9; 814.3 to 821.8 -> 0.588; 9.75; 9.32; 14.8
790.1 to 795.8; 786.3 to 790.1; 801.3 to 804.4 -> -0.096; 9.65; 9.87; 9.81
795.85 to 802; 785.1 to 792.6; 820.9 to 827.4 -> 0.096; 9.7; 9.94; 11.1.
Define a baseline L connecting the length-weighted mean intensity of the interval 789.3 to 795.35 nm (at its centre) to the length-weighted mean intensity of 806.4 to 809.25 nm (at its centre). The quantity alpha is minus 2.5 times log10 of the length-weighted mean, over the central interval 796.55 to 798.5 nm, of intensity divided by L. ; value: 0.03 mag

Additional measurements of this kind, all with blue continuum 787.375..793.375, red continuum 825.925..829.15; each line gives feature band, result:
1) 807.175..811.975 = 0.028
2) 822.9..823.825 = 0.054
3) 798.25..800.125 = -0.014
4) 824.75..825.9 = 0.007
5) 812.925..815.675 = -0.015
